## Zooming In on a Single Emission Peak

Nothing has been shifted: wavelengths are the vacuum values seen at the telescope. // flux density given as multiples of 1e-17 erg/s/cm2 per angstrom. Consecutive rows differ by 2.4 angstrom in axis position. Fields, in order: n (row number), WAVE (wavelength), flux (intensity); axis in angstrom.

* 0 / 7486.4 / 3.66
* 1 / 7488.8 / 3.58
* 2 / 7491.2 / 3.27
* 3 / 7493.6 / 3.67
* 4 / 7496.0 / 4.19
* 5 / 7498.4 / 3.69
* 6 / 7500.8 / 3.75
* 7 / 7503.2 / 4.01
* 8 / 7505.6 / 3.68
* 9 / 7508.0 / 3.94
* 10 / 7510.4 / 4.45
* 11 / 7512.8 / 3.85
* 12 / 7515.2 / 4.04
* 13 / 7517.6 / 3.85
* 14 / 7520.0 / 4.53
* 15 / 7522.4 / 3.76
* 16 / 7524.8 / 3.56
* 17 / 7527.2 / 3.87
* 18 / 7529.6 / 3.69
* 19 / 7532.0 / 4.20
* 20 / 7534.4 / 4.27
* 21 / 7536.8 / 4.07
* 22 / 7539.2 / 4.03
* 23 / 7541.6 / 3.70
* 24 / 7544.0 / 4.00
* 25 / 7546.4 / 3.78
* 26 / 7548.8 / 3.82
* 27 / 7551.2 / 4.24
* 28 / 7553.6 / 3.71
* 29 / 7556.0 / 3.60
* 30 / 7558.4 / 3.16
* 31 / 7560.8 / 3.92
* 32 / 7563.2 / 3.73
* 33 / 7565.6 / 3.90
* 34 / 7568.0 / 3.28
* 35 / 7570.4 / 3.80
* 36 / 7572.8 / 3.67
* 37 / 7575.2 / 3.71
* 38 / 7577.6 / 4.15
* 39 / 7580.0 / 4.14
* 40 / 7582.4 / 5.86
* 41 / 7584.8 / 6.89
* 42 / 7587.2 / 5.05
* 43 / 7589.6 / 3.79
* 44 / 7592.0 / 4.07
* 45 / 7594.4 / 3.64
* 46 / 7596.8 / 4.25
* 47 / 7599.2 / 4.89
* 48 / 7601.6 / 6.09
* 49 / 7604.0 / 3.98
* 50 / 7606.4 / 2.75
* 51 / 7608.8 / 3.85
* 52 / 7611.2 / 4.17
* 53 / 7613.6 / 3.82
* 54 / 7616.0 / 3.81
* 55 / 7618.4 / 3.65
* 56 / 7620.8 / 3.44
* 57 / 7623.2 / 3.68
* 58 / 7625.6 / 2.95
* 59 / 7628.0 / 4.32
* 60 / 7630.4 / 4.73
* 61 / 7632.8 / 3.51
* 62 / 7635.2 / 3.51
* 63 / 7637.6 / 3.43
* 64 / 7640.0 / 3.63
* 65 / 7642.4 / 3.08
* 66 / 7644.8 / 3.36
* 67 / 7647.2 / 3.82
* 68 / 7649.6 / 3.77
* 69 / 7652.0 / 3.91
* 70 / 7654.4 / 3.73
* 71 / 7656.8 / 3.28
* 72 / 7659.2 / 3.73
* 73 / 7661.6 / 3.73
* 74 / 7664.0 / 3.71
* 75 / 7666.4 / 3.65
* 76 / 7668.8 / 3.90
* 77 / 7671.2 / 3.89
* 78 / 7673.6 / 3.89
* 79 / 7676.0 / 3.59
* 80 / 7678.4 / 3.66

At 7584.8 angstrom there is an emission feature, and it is [S II] 6716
